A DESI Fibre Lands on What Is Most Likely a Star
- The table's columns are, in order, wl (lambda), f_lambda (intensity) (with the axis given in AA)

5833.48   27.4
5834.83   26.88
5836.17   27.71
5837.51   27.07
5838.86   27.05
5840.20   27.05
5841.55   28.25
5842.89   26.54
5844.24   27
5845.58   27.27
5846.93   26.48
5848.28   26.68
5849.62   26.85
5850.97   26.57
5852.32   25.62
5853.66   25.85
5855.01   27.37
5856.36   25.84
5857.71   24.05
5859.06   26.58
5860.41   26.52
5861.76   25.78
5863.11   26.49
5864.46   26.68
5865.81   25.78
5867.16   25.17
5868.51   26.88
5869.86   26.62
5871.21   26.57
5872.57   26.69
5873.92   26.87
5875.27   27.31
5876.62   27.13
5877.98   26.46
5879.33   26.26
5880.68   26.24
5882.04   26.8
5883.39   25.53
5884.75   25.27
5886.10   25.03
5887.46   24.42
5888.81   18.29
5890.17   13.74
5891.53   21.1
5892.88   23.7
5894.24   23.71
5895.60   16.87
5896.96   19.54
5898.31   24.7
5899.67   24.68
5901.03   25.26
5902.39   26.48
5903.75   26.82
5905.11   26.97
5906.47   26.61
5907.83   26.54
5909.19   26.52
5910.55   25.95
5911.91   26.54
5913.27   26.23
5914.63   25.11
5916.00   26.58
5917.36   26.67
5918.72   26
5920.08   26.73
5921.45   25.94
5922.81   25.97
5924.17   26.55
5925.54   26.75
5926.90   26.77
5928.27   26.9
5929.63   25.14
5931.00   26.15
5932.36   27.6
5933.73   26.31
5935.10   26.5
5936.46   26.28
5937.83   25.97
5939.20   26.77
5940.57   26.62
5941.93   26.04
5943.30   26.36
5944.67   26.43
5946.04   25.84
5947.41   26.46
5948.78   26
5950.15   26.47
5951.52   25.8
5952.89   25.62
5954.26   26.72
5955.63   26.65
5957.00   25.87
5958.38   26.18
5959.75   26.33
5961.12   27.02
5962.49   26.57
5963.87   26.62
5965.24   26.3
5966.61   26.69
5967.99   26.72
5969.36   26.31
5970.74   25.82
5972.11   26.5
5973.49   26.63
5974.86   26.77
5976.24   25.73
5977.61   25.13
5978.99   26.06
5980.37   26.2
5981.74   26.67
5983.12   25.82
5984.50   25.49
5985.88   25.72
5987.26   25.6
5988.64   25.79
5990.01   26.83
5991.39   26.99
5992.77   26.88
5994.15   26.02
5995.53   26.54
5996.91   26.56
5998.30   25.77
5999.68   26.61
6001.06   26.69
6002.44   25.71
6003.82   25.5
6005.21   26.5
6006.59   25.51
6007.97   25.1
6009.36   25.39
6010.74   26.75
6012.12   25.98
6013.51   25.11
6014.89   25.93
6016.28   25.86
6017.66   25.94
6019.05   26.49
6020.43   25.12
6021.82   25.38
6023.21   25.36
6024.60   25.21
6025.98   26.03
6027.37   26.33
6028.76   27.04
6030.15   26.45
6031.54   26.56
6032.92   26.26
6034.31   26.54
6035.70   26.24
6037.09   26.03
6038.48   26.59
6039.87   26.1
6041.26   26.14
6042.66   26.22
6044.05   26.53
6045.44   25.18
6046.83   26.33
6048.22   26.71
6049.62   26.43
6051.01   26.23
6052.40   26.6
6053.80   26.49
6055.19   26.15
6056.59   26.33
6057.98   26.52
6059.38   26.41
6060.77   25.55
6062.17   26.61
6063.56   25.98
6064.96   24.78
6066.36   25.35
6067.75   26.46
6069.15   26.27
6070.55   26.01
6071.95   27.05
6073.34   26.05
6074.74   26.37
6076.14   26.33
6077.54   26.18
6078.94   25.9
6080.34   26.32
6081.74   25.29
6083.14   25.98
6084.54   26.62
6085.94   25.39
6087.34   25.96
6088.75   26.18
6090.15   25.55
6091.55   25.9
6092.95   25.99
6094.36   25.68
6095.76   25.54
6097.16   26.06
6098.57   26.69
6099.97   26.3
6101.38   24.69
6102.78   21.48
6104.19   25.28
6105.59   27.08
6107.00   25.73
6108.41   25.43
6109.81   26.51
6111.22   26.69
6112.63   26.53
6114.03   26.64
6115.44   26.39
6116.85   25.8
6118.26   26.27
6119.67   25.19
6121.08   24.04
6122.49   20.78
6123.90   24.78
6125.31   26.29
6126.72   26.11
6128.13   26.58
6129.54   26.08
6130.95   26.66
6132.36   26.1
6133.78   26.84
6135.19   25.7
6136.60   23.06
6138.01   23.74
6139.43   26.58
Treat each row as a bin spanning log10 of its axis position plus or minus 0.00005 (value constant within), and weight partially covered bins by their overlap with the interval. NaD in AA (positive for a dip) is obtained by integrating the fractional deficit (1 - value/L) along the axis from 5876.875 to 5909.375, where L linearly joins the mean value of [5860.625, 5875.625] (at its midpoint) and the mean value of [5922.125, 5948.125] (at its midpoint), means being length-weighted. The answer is 2.9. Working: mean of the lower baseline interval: 26.4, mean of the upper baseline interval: 26.4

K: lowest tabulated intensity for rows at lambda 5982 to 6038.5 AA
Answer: 25.1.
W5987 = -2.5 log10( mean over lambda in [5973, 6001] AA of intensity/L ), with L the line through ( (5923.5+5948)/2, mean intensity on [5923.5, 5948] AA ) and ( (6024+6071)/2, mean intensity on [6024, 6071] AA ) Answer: 0.00 mag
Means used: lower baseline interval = 26.4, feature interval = 26.2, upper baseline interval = 26.2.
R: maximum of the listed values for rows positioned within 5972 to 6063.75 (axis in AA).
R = 27.04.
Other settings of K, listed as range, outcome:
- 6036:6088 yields 24.78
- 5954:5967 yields 25.87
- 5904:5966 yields 25.11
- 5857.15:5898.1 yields 13.74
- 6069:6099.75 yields 25.29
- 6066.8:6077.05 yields 26.01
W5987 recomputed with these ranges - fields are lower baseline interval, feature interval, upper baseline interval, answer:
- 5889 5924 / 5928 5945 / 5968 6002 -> -0.05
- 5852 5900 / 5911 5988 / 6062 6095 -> -0.04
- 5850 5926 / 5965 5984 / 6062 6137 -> -0.03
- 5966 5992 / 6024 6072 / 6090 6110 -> -0.02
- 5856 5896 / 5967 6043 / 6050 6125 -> -0.03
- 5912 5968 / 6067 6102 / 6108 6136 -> -0.01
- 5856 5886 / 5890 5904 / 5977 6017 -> 0.16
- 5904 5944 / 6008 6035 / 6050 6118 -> 0.01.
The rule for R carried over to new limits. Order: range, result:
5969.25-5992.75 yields 26.99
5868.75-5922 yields 27.31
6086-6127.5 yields 27.08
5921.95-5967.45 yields 27.6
